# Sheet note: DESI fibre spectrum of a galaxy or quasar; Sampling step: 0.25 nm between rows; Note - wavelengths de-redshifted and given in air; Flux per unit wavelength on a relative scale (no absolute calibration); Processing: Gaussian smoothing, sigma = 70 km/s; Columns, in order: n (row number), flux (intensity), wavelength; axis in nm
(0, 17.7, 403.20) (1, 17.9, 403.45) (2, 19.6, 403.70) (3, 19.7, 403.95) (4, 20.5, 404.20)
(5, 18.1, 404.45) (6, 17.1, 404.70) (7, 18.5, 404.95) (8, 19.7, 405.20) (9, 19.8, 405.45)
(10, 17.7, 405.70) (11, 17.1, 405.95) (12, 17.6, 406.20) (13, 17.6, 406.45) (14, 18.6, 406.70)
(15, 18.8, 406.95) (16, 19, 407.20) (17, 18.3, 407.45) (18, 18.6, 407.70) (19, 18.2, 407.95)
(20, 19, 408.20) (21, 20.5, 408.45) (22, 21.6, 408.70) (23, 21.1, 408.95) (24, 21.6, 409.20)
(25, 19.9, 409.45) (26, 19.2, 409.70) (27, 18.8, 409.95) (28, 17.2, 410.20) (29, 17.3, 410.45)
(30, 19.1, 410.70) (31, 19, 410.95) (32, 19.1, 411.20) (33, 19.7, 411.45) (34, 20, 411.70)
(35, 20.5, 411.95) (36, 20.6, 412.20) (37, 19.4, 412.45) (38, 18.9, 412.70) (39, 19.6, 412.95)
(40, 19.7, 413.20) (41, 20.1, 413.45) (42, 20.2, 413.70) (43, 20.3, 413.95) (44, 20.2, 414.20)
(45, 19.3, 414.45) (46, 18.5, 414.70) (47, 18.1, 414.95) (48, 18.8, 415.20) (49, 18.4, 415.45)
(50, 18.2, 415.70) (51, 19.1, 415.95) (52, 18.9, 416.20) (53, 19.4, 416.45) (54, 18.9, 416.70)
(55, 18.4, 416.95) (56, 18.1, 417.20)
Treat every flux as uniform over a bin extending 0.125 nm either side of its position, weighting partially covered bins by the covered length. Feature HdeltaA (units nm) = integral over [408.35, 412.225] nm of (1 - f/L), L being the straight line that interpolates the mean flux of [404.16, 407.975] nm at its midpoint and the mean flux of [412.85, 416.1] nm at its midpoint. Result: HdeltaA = -0.17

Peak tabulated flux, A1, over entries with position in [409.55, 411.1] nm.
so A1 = 19.2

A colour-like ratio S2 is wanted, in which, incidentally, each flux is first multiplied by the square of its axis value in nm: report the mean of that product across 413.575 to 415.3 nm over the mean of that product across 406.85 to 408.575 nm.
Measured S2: 1.06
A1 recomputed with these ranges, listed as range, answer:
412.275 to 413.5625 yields 20.1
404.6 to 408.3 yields 19.8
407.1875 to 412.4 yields 21.6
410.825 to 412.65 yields 20.6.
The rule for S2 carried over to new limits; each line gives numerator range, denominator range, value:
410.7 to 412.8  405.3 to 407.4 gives 1.10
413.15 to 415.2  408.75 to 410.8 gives 1.03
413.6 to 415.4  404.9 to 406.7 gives 1.10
